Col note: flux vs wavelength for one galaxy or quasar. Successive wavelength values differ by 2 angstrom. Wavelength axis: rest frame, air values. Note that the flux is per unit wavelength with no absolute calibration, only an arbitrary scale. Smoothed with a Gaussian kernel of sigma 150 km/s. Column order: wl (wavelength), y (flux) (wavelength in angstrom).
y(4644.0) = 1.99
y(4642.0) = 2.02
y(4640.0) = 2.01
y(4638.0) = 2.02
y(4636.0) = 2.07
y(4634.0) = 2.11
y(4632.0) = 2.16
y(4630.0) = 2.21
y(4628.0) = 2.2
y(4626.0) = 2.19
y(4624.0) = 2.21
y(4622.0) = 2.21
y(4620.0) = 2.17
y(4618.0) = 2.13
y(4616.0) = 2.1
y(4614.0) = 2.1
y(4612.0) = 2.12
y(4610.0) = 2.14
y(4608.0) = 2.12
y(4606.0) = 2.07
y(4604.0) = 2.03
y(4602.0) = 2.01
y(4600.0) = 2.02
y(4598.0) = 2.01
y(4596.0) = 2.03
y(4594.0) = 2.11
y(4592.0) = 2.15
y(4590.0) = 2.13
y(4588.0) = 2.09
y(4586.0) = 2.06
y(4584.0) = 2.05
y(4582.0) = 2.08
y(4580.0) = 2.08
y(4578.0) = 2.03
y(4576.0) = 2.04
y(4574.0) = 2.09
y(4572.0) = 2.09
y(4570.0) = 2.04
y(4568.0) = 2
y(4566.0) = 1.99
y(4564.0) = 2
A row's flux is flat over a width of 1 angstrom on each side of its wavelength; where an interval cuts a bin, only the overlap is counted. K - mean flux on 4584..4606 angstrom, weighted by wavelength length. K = 2.06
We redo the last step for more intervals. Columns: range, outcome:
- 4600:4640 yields 2.12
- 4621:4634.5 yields 2.19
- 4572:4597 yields 2.08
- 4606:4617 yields 2.11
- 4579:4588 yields 2.07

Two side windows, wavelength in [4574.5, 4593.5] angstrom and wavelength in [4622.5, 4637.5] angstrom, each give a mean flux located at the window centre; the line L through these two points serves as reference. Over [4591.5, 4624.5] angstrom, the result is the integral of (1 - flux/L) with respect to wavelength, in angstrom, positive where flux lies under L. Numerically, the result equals 0.4 angstrom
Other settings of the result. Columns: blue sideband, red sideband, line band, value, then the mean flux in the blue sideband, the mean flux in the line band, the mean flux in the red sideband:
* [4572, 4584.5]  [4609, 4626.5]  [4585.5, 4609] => 0.4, 2.06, 2.07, 2.15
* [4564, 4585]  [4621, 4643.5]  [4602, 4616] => 0.0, 2.05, 2.09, 2.13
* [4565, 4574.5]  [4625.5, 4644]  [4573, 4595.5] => -0.3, 2.04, 2.08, 2.1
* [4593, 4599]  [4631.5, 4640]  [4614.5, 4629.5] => -0.8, 2.05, 2.17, 2.08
